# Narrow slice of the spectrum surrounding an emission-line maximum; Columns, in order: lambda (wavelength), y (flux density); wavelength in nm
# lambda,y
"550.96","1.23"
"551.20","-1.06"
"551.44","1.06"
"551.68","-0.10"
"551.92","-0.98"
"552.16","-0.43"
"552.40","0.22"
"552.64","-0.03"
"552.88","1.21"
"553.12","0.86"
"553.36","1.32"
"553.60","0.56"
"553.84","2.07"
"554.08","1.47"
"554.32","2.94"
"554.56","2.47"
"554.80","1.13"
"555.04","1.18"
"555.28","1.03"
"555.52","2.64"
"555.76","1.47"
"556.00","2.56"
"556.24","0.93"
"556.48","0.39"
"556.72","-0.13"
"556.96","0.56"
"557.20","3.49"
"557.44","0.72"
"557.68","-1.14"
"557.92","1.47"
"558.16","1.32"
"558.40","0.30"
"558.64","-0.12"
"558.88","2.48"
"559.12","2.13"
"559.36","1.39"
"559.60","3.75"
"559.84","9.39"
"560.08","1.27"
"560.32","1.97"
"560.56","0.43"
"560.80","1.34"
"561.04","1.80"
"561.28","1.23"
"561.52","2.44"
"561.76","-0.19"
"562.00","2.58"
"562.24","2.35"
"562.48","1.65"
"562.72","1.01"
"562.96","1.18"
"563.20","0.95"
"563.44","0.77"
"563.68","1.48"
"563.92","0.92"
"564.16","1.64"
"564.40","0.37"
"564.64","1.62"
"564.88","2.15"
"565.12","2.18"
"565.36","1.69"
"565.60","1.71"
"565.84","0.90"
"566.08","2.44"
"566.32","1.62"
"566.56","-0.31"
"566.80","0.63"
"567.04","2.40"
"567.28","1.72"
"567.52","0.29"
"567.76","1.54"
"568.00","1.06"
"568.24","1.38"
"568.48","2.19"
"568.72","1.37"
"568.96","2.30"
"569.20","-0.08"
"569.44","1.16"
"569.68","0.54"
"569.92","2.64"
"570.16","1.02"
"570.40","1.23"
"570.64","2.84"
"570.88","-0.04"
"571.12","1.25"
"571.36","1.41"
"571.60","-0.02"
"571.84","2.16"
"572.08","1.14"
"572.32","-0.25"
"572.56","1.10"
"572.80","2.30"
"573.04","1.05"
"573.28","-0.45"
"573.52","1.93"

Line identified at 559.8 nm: [O III]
